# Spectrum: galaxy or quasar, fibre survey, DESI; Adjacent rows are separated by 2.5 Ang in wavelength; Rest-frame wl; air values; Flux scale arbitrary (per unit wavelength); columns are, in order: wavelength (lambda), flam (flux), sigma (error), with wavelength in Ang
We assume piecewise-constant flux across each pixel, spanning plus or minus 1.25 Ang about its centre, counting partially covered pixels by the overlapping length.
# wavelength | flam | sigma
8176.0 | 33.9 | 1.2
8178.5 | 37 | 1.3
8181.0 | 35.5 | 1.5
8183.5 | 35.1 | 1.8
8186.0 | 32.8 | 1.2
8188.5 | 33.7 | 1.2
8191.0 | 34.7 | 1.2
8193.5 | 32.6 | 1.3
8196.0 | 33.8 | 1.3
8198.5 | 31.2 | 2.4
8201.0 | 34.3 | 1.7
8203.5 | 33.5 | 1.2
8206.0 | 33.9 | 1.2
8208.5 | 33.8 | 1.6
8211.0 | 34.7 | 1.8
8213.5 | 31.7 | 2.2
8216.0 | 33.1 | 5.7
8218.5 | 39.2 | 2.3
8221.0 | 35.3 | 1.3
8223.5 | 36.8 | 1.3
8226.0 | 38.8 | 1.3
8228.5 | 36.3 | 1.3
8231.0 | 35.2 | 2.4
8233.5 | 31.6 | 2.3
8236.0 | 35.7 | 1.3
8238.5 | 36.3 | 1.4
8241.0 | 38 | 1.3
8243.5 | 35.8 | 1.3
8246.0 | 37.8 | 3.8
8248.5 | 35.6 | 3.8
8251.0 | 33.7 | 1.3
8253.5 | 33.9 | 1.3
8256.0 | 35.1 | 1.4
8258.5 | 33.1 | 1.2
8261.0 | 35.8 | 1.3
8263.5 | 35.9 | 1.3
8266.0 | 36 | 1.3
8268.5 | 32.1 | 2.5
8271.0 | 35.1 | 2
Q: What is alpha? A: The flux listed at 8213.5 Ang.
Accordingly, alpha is 31.7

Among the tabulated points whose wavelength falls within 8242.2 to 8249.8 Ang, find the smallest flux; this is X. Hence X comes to 35.6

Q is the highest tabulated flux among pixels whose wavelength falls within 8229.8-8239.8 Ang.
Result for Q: 36.3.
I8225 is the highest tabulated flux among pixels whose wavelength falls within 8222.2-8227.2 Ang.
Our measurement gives 38.8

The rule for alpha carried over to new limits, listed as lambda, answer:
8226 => 38.8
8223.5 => 36.8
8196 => 33.8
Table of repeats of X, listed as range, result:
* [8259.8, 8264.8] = 35.8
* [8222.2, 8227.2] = 36.8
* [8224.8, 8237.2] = 31.6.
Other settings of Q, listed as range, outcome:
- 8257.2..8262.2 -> 35.8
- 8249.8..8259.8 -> 35.1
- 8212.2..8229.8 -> 39.2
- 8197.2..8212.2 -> 34.7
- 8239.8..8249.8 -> 38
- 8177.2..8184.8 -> 37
